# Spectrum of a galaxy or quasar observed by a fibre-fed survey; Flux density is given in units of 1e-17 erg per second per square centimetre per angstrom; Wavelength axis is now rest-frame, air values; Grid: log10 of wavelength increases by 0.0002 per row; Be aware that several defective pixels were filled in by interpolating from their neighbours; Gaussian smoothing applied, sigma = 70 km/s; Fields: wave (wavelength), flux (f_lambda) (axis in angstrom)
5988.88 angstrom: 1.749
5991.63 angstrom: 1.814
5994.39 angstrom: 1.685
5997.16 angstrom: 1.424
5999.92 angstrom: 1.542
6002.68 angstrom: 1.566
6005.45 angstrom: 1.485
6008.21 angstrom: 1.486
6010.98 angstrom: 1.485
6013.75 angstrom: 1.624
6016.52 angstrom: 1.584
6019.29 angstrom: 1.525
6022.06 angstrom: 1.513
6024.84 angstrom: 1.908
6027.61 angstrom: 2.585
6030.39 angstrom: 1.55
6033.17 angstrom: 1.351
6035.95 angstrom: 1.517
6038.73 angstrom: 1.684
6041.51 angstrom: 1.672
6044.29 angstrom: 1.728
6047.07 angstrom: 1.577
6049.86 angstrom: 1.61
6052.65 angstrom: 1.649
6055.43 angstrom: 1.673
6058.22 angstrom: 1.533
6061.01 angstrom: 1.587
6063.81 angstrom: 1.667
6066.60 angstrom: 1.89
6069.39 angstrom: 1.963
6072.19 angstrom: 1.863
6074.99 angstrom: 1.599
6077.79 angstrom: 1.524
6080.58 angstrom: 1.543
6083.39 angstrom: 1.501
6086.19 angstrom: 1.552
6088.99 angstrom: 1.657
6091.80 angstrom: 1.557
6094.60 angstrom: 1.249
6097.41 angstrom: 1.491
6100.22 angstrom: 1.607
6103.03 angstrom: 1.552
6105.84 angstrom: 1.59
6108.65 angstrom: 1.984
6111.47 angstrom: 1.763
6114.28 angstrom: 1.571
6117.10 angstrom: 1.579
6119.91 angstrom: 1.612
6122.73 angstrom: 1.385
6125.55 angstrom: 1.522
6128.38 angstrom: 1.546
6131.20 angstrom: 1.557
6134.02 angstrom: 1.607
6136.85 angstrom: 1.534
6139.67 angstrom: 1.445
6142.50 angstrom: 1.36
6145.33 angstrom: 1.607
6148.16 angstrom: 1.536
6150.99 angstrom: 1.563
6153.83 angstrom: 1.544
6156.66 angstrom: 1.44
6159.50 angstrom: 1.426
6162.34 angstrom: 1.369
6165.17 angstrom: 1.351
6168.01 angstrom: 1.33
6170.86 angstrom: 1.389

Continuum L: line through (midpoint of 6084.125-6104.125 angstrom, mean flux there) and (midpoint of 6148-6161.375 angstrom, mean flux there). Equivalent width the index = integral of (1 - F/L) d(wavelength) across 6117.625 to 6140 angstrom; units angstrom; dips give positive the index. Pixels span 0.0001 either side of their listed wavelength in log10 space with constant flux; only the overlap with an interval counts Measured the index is -0.4 angstrom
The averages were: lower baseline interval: 1.52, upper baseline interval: 1.49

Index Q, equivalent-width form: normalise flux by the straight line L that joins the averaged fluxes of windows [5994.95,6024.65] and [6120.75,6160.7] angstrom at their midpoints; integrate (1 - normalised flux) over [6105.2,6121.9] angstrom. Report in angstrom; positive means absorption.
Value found -1.8 angstrom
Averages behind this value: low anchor 1.54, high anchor 1.51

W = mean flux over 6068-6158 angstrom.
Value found 1.57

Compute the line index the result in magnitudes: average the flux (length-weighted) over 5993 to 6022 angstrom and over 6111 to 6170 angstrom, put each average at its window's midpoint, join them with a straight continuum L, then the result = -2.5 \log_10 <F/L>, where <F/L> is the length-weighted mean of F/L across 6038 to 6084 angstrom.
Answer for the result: -0.10 mag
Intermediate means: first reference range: 1.54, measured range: 1.66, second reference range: 1.5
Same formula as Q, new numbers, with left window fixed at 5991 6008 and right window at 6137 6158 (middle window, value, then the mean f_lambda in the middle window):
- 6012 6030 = -2.45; 1.77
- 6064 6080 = -2.21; 1.75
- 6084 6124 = -1.57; 1.58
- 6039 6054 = -0.99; 1.65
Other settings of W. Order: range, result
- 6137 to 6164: 1.48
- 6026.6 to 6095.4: 1.65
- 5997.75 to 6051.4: 1.63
